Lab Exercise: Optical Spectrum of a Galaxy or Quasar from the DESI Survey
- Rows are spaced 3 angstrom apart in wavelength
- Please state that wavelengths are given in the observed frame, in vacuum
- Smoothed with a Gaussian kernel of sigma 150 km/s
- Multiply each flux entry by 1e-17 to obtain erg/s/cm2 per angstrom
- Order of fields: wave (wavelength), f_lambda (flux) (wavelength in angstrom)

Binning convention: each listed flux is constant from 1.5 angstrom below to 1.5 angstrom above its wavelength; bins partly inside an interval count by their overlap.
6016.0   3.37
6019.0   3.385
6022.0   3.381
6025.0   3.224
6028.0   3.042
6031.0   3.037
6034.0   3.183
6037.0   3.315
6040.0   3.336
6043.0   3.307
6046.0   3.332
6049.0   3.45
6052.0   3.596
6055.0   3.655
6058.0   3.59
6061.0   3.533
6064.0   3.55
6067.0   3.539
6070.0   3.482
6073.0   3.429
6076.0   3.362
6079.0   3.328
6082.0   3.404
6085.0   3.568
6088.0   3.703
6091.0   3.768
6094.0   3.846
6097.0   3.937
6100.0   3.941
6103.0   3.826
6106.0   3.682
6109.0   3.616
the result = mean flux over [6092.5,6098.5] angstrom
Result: 3.89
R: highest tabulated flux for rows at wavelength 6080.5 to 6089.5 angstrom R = 3.703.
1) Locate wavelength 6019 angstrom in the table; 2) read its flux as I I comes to 3.385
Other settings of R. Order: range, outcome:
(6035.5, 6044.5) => 3.336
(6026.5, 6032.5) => 3.042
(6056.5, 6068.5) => 3.59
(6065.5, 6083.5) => 3.539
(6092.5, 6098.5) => 3.937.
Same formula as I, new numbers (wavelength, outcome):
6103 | 3.826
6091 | 3.768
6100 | 3.941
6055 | 3.655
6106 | 3.682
